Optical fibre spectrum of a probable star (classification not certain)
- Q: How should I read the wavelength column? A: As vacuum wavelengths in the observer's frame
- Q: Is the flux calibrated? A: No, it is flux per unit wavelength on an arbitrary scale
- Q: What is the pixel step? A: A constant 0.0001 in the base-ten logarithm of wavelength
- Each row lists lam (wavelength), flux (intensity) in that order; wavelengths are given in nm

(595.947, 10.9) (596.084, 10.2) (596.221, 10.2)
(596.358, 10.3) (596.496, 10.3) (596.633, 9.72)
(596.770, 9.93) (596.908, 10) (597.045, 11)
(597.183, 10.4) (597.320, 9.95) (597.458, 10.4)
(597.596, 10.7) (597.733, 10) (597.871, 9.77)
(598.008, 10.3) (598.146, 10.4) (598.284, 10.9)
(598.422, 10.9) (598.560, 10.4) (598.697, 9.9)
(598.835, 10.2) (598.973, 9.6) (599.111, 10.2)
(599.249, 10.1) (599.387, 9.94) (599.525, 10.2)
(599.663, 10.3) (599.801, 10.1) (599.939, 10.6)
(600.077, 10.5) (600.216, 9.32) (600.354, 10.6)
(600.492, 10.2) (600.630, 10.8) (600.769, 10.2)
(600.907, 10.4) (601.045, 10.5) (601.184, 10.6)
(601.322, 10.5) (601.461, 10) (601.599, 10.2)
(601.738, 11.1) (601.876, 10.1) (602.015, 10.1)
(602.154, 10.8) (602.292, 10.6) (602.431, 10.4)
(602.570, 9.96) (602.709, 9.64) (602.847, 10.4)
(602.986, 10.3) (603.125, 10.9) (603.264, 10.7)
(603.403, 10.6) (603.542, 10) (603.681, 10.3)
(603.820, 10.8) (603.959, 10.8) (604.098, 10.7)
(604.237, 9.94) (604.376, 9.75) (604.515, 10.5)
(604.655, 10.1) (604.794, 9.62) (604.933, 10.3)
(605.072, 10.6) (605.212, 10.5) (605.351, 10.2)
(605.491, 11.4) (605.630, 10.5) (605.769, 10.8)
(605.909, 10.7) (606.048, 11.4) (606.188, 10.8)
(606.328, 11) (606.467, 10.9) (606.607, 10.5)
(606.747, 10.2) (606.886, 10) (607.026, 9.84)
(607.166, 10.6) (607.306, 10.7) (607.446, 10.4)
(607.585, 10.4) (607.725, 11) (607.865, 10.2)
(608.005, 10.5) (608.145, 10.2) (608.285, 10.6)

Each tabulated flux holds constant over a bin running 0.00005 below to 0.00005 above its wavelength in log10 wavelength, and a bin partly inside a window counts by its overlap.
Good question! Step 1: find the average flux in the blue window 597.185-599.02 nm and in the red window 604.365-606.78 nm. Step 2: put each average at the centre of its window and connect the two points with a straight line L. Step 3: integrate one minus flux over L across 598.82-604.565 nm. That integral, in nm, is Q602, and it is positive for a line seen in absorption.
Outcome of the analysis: 0.05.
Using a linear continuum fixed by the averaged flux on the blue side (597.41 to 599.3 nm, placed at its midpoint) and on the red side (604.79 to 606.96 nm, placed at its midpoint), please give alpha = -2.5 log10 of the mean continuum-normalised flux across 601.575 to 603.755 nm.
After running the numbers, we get 0.01 mag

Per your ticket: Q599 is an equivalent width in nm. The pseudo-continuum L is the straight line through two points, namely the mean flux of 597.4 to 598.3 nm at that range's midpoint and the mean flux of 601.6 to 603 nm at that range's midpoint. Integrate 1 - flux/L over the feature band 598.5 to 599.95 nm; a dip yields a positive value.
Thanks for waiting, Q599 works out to 0.03 nm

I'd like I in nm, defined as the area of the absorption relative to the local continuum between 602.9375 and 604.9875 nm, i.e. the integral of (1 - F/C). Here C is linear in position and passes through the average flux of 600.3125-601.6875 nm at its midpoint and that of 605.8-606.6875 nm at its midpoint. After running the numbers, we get 0.06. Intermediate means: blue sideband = 10.4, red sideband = 10.9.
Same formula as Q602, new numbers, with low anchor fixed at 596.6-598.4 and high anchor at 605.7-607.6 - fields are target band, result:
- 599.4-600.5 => 0.017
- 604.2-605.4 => 0.041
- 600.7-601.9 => 0.001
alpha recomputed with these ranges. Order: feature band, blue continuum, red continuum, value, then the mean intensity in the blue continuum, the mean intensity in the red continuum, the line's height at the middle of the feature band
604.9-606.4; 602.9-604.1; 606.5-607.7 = -0.032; 10.6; 10.4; 10.4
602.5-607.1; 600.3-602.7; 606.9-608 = -0.003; 10.4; 10.4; 10.4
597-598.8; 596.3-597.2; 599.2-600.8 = -0.016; 10.2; 10.2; 10.2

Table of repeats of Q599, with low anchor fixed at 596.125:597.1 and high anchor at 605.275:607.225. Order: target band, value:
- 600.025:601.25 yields 0.00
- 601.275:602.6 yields 0.01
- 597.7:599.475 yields 0.01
